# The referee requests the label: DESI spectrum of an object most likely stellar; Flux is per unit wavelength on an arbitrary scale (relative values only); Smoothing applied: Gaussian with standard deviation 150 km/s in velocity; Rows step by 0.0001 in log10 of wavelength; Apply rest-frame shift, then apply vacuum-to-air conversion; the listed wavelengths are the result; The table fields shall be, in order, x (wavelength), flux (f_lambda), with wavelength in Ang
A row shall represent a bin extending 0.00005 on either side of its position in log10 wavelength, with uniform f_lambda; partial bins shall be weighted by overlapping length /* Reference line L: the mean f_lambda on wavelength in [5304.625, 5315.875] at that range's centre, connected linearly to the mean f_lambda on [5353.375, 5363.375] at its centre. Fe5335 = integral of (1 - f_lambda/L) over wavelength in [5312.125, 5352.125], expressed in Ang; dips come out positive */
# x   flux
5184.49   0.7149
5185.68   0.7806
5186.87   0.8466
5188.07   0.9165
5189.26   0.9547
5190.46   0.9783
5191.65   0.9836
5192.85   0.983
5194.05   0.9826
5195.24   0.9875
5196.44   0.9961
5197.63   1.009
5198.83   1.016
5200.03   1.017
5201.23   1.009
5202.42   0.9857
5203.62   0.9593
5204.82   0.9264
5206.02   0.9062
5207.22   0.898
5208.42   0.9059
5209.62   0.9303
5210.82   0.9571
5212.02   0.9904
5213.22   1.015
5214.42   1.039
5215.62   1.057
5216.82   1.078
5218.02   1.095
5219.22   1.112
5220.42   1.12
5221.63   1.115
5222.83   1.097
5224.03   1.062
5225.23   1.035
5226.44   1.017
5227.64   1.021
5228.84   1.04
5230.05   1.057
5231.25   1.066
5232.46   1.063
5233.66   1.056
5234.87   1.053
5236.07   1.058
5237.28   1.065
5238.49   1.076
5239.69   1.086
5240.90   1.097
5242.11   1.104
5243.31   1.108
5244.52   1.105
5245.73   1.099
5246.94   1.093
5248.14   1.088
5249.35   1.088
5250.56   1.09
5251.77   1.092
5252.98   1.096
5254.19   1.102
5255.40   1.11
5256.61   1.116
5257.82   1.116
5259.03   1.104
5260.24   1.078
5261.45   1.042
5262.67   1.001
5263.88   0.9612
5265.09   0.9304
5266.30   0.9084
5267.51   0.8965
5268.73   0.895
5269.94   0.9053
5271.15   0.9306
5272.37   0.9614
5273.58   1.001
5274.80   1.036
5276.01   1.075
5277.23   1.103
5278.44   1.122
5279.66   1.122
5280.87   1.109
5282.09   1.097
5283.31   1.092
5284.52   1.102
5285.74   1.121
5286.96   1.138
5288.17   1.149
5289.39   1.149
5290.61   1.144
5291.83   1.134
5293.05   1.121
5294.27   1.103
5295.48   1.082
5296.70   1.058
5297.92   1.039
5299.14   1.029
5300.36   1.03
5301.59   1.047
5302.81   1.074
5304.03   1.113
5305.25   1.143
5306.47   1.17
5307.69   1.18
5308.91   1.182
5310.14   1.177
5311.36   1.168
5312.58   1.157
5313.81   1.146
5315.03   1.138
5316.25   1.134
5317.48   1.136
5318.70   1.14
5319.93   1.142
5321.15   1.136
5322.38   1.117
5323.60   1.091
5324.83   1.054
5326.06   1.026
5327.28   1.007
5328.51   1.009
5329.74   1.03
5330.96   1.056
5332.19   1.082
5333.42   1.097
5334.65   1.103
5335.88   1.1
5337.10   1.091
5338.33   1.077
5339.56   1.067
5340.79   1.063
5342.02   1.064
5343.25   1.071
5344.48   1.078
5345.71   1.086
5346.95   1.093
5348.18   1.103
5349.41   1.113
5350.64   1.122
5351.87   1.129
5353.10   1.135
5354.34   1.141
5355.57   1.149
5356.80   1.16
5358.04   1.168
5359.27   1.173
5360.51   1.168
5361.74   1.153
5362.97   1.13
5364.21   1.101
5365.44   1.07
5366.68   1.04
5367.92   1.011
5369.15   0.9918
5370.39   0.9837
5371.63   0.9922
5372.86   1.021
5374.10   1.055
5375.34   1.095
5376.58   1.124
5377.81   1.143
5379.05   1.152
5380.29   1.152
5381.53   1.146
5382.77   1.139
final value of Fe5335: 2.31 Ang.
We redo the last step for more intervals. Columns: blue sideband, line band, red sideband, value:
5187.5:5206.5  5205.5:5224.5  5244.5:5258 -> -0.1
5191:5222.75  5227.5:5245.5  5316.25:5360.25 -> -0.8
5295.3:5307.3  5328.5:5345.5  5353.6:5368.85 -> 0.5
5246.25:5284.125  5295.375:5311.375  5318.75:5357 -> -0.5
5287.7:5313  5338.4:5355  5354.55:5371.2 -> 0.1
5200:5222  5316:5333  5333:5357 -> 0.1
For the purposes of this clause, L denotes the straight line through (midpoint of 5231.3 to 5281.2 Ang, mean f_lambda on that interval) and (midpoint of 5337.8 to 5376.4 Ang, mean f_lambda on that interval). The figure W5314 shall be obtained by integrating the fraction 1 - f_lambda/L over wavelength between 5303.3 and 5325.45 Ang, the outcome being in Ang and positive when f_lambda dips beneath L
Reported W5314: -1.4 Ang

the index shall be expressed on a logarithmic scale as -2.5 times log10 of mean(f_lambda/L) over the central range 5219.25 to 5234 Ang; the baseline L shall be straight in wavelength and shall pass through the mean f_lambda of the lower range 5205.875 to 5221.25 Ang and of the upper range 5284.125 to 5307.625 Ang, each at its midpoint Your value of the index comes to -0.039 mag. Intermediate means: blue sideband 1.01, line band 1.06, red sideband 1.1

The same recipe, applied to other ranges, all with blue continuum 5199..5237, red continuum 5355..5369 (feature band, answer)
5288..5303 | -0.01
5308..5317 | -0.07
